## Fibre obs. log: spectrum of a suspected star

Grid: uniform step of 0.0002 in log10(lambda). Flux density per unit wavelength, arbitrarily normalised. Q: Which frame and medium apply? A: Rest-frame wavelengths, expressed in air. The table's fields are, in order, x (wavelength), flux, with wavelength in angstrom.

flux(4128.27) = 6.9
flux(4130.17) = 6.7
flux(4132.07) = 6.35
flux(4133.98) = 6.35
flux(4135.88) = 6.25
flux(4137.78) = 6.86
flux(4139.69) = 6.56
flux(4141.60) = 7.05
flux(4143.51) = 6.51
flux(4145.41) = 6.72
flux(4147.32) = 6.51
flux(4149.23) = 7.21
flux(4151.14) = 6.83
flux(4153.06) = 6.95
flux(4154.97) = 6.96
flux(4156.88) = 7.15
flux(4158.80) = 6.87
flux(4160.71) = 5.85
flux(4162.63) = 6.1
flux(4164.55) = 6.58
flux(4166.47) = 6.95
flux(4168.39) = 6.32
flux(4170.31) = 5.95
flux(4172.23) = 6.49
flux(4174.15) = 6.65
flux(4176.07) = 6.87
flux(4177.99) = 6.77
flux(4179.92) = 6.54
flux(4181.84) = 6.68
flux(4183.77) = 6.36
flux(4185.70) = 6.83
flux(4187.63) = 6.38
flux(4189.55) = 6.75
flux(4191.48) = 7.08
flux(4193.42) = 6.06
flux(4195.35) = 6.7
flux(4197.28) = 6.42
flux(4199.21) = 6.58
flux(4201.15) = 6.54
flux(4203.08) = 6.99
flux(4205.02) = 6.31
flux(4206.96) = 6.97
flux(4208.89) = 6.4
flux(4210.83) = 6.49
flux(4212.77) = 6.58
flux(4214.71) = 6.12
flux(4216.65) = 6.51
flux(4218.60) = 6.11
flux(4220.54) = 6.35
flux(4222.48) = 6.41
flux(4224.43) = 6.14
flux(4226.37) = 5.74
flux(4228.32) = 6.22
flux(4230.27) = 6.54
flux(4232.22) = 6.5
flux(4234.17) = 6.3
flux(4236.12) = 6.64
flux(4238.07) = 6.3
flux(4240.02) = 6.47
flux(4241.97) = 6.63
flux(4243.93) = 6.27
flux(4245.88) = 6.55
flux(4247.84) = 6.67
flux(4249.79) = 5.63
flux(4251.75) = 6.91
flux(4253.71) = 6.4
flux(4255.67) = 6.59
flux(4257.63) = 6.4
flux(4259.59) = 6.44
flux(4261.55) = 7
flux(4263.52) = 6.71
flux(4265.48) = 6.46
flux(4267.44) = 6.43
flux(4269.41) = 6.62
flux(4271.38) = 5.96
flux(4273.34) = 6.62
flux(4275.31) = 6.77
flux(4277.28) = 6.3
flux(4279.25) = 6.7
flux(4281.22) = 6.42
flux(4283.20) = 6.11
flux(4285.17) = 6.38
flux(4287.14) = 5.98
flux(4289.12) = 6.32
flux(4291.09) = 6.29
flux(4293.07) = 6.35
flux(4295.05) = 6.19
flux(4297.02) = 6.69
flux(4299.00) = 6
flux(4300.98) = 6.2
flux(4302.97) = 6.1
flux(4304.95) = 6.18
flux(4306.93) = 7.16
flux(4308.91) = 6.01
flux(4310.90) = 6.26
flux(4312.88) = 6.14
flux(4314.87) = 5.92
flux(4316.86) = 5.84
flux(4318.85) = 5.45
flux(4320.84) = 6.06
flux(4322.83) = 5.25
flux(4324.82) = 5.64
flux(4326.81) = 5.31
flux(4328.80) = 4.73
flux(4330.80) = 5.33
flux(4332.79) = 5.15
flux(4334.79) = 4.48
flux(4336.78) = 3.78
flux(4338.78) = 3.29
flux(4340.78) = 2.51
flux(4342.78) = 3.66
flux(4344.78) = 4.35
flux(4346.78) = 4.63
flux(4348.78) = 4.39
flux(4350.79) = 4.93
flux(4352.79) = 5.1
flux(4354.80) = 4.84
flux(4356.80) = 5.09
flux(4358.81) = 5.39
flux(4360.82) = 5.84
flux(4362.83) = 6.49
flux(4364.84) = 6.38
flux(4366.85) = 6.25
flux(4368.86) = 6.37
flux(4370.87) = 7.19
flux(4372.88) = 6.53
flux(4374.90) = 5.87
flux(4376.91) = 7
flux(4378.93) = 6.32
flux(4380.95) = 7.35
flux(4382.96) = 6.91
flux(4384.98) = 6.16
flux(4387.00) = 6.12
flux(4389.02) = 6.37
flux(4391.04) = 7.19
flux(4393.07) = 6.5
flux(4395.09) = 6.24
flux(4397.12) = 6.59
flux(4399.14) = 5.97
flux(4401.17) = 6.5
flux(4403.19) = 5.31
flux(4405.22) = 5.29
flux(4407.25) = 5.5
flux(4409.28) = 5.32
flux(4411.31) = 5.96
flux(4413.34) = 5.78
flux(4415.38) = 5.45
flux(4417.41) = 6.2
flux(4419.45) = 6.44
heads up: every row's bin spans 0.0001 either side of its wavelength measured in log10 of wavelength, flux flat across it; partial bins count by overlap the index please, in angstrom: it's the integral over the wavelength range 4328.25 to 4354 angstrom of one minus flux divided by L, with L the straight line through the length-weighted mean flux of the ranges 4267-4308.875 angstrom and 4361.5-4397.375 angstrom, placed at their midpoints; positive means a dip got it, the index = 8.5 angstrom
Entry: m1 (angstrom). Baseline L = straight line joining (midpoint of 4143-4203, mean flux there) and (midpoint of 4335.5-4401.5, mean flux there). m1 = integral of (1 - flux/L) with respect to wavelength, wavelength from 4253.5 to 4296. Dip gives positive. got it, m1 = -2.0 angstrom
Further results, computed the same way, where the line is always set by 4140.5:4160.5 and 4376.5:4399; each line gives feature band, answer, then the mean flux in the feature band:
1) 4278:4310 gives 1.7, 6.32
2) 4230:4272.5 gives 1.6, 6.47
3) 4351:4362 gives 2.3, 5.25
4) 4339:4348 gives 3.9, 3.76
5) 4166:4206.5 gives 1.3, 6.58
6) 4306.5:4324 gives 1.8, 5.97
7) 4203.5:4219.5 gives 0.7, 6.45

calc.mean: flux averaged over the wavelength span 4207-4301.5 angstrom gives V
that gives 6.4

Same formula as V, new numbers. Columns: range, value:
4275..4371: 5.61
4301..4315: 6.27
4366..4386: 6.6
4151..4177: 6.6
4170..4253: 6.48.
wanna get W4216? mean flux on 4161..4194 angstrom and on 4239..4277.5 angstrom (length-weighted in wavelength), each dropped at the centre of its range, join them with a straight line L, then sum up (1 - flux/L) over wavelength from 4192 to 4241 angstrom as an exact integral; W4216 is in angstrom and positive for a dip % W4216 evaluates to 0.7 angstrom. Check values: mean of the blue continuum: 6.54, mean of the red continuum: 6.5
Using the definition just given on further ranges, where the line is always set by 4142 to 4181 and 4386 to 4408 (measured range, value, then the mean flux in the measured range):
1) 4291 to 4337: 3.89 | 5.79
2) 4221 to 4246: 0.53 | 6.36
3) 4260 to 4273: -0.21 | 6.53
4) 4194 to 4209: -0.11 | 6.62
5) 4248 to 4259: 0.07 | 6.41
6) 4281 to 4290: 0.22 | 6.22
